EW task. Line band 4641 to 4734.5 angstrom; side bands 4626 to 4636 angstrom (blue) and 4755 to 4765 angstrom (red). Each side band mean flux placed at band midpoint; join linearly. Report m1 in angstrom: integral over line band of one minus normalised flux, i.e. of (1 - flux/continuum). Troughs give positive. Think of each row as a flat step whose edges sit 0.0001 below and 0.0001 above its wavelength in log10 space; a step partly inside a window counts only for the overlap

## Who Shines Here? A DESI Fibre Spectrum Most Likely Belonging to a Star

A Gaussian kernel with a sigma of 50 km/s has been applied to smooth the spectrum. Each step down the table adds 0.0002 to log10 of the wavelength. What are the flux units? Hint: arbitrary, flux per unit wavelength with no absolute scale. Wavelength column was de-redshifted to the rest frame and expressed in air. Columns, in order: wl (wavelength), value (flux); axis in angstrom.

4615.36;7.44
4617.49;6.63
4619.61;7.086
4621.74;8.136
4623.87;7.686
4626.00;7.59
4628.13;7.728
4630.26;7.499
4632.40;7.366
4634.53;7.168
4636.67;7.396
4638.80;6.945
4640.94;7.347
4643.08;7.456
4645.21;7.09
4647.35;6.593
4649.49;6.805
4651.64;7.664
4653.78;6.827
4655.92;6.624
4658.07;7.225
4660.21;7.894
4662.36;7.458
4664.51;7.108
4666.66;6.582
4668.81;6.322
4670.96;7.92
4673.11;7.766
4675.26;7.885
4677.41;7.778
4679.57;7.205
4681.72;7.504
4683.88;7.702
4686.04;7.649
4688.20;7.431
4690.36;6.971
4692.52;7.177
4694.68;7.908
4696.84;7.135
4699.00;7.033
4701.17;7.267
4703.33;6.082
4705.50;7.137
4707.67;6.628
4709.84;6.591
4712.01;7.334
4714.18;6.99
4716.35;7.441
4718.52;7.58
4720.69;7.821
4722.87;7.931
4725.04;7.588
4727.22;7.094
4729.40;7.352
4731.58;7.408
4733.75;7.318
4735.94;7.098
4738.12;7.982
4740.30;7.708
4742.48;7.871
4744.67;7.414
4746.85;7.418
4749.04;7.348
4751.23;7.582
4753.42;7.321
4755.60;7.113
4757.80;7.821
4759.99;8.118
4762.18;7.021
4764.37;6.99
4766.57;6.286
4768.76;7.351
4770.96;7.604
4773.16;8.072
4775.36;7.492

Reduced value 2.3 angstrom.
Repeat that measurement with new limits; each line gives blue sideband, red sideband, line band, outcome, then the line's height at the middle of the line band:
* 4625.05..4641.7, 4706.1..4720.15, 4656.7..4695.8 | -0.91 angstrom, 7.24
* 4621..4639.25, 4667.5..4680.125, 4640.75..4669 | 1.52 angstrom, 7.49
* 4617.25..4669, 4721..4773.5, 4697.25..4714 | 1.08 angstrom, 7.36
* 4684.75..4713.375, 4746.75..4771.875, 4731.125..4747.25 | -0.63 angstrom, 7.25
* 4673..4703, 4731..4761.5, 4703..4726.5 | 0.76 angstrom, 7.47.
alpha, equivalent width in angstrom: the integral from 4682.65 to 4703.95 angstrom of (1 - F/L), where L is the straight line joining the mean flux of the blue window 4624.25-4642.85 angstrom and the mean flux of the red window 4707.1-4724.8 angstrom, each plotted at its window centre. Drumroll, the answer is 0.24 angstrom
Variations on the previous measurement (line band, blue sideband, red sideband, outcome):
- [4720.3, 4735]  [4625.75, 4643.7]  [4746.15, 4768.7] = -0.33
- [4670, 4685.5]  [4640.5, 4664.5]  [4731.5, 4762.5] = -0.88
